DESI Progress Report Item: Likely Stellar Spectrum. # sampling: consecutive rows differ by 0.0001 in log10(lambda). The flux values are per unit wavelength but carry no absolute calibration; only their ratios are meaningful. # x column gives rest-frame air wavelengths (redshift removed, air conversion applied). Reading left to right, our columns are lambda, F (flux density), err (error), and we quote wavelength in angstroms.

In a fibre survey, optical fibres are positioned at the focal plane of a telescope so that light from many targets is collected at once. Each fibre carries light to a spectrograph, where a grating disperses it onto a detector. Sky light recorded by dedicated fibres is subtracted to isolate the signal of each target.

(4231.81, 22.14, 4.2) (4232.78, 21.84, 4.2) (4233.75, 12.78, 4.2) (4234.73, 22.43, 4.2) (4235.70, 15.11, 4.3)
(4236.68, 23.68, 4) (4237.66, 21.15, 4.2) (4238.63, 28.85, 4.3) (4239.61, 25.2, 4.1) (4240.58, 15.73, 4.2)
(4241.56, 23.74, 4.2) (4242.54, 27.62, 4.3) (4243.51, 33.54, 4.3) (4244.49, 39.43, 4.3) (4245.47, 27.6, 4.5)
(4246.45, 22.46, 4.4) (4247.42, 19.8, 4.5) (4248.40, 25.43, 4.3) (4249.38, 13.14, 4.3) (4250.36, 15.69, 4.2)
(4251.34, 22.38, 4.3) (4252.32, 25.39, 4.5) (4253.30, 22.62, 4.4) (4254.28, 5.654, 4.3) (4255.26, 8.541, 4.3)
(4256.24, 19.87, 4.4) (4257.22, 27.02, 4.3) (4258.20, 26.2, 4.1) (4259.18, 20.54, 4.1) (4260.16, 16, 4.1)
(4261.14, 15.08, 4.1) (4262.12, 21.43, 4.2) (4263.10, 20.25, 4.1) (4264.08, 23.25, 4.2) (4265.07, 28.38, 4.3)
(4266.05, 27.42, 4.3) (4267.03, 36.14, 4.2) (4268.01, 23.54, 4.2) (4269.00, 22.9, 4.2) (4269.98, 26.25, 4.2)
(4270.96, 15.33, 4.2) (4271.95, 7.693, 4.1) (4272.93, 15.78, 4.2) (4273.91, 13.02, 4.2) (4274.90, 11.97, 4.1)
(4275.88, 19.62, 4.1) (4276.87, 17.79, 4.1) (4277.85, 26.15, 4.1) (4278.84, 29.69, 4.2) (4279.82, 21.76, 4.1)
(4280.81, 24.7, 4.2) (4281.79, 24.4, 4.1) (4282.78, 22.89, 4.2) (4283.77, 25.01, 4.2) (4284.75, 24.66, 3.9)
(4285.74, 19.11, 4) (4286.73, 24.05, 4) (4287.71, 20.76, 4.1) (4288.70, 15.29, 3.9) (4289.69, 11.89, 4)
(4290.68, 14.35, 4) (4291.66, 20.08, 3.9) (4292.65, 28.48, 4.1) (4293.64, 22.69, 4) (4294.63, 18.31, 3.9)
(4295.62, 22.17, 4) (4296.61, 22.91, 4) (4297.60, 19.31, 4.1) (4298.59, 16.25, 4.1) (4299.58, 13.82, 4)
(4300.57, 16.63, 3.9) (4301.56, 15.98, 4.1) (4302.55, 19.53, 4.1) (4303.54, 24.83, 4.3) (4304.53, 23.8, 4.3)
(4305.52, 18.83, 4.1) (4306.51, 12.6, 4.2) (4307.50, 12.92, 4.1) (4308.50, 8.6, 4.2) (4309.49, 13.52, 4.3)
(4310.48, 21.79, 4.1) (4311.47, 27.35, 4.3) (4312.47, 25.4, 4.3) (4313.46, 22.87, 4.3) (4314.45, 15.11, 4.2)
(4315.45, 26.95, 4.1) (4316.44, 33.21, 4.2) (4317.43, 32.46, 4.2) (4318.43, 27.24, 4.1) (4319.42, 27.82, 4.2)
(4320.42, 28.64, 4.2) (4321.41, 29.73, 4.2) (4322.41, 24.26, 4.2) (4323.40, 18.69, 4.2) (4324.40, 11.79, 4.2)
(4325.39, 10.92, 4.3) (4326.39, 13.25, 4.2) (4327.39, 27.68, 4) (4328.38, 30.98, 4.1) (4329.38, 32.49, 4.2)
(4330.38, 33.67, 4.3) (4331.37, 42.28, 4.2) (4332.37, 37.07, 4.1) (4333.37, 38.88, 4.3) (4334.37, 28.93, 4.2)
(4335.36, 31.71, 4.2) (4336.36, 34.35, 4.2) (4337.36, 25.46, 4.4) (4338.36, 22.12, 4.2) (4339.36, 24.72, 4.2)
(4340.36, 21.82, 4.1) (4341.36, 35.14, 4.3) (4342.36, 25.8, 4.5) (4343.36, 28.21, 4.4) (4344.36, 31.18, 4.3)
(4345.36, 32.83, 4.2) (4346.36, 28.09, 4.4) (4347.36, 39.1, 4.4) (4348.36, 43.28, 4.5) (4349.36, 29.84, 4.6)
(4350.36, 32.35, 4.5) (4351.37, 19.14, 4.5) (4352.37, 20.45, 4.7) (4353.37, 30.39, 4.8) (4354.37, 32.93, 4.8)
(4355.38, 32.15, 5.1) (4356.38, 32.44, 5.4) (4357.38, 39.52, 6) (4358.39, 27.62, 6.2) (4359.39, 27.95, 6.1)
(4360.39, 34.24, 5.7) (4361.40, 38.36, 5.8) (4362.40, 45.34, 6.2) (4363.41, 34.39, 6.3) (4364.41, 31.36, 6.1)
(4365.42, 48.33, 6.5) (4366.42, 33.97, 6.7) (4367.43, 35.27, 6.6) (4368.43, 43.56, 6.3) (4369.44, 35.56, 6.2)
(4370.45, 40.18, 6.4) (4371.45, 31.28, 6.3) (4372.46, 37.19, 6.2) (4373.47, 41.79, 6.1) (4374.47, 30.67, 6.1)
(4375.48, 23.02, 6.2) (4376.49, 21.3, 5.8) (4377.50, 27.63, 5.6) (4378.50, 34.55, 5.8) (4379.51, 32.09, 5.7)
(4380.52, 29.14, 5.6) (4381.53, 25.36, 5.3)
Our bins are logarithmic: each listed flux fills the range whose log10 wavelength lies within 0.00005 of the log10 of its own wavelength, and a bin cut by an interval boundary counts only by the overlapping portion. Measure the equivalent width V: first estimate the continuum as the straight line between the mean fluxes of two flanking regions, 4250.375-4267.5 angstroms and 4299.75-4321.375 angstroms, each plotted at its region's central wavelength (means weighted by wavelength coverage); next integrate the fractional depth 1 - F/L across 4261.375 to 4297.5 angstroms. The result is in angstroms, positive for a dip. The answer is 0.3 angstroms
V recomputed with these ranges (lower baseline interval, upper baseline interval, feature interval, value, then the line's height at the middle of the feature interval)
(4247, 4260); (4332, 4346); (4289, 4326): 7.72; 25.9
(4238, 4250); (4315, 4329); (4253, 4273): 3.53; 25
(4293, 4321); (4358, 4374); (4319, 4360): 1.00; 29.7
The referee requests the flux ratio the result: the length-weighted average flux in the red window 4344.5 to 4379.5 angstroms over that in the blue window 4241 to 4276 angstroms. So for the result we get 1.6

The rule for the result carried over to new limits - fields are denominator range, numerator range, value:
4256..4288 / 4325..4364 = 1.41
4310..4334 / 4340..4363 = 1.19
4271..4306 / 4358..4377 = 1.76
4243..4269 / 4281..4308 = 0.87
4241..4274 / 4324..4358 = 1.35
